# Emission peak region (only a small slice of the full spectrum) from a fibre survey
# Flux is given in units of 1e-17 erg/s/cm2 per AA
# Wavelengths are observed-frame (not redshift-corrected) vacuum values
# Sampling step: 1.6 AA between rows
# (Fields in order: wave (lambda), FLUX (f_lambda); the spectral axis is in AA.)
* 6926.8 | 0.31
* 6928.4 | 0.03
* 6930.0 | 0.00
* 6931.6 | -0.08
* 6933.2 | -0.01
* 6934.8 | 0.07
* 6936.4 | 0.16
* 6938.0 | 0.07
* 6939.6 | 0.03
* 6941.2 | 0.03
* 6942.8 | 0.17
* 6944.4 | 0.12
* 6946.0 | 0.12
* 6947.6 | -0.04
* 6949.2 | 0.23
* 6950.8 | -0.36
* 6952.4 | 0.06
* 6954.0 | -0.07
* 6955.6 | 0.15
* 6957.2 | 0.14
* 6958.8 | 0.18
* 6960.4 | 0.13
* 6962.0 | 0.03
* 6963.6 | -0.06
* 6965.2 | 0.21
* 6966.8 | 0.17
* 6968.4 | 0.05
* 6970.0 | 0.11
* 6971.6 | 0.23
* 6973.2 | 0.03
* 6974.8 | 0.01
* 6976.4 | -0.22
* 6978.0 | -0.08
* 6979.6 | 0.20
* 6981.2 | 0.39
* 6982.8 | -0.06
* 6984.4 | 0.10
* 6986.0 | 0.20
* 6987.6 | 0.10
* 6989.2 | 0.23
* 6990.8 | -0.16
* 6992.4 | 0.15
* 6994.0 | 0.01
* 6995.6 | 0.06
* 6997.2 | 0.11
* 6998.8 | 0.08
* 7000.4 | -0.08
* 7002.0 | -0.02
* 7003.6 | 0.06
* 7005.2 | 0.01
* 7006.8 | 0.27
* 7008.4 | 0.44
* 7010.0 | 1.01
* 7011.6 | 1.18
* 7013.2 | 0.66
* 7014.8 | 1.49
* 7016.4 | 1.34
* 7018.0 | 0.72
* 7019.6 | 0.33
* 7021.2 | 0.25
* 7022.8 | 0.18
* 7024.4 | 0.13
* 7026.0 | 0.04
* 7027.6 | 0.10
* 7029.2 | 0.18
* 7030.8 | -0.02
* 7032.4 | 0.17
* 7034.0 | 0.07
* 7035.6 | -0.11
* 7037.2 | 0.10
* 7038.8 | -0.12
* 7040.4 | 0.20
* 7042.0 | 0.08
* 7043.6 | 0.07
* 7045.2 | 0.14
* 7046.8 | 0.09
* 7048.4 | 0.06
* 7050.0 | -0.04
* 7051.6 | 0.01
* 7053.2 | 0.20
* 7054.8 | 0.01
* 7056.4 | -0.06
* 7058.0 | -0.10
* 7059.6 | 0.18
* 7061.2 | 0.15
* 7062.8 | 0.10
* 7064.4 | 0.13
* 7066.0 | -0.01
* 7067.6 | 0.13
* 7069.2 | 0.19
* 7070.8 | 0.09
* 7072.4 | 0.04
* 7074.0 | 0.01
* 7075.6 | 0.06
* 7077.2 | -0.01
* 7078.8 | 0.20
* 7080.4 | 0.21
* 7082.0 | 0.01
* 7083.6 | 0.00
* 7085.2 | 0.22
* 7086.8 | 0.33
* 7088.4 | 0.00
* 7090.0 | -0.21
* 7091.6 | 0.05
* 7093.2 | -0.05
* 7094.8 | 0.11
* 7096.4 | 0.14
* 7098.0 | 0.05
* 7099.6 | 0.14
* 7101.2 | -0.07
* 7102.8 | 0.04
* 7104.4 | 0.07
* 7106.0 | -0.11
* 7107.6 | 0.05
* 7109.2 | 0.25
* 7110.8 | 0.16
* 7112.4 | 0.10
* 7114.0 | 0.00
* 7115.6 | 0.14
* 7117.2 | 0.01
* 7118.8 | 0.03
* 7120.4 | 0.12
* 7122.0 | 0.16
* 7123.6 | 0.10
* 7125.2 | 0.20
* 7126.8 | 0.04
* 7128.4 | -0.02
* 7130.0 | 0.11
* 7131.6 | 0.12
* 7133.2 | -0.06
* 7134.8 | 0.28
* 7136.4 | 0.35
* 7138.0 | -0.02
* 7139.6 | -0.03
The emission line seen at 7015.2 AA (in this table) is [O II] 3727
